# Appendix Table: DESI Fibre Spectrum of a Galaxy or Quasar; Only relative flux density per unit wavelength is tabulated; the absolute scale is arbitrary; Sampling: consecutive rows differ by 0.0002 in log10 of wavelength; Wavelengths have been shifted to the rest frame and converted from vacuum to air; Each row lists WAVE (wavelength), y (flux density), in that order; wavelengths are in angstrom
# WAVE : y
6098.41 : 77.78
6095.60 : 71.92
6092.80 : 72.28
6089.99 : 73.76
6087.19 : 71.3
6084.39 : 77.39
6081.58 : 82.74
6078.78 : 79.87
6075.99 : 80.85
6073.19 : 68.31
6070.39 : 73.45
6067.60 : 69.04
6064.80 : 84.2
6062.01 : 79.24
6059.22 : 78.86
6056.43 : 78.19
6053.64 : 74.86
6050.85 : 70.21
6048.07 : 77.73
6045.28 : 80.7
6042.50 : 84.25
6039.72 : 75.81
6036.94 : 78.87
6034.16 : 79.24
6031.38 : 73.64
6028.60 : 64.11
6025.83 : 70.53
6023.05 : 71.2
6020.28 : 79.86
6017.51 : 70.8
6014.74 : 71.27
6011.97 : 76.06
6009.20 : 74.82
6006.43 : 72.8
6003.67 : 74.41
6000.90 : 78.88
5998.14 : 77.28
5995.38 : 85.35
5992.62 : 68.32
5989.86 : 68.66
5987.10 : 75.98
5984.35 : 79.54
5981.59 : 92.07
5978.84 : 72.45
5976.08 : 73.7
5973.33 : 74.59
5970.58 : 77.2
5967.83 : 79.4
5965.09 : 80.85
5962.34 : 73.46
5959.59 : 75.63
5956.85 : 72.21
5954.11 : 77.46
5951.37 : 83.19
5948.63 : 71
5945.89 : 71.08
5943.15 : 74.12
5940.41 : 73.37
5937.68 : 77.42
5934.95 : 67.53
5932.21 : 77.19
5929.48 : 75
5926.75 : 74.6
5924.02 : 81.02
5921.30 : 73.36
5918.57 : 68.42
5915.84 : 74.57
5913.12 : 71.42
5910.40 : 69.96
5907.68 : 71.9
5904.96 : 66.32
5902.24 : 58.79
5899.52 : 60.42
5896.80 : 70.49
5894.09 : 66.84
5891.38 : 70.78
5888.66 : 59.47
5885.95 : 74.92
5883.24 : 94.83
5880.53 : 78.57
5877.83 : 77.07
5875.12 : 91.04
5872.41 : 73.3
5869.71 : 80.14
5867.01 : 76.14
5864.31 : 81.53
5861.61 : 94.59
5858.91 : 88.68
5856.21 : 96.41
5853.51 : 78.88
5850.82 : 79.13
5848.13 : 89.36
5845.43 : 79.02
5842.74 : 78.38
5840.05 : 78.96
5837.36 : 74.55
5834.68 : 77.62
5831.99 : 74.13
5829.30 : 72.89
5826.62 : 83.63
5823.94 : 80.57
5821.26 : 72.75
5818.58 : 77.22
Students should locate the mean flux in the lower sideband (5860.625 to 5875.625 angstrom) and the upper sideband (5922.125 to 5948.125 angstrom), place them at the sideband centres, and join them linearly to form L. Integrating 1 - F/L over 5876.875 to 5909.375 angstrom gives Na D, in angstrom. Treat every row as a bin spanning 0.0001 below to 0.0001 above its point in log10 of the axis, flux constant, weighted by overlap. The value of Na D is 3.49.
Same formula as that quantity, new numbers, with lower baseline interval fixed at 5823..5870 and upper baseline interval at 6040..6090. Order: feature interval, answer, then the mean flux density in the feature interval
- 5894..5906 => 2.40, 64.3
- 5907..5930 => 1.90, 73.4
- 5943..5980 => 1.67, 75.5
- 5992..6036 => 2.03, 74.4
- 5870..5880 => 0.07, 80.3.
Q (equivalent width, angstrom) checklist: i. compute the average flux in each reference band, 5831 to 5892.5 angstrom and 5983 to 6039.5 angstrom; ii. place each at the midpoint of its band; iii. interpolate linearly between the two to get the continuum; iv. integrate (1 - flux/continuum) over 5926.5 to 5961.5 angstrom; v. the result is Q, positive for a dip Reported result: 1.2 angstrom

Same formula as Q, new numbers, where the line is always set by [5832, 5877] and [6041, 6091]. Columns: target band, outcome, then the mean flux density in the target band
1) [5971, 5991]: 0.55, 76.8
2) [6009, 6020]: 0.63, 73.7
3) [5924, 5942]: 1.23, 74.7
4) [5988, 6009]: 0.93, 75.1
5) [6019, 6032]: 1.04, 71.7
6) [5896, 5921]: 3.88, 68.2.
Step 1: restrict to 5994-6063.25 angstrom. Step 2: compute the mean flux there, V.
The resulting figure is 76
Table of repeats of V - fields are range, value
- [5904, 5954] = 73.6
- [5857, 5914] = 75.3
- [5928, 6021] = 75.6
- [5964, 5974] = 78.2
